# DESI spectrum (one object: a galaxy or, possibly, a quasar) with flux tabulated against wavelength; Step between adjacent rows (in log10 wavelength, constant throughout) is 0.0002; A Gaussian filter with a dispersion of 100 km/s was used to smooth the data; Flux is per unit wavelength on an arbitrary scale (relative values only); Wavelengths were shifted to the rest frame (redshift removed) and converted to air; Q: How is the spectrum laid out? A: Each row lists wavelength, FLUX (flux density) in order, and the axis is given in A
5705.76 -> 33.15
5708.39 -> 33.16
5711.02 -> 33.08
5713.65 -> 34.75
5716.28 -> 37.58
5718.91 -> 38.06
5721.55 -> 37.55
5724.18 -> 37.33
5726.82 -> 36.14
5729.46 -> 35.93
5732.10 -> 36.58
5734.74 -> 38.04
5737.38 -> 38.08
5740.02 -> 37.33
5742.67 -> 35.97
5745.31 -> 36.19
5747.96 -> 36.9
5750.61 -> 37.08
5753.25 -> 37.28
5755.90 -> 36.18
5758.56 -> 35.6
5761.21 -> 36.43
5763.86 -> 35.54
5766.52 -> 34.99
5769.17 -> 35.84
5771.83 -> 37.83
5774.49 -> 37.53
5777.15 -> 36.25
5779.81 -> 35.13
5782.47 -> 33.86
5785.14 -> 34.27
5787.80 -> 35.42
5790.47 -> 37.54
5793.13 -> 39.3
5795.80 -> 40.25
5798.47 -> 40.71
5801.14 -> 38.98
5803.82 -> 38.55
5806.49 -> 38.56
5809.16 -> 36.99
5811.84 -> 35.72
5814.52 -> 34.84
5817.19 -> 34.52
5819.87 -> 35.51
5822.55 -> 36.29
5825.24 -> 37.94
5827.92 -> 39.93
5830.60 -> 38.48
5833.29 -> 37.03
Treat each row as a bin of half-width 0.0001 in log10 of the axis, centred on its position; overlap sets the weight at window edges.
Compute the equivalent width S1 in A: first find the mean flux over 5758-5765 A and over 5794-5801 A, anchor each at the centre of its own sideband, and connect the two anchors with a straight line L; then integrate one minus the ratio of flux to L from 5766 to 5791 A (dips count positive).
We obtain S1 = 1.4 A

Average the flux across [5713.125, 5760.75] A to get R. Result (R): 36.8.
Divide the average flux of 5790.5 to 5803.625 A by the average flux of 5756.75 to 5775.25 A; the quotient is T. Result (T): 1.09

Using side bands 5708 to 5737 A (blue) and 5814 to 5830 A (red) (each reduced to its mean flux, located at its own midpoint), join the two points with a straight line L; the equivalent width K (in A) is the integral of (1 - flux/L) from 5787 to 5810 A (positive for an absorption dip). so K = -1.2 A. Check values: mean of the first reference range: 36.4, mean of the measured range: 38.6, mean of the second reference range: 36.7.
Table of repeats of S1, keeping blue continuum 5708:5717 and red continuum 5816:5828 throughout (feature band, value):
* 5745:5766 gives -0.6 A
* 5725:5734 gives -0.4 A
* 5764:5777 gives -0.3 A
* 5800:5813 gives -0.5 A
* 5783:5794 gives -0.1 A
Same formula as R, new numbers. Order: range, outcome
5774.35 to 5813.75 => 37.2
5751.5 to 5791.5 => 36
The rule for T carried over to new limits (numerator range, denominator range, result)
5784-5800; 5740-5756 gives 1.04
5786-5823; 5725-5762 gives 1.02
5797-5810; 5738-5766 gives 1.07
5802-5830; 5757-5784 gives 1.03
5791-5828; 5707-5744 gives 1.03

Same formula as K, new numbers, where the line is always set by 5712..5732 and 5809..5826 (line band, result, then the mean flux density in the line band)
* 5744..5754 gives -0.11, 36.9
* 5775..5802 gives -0.80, 37.2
